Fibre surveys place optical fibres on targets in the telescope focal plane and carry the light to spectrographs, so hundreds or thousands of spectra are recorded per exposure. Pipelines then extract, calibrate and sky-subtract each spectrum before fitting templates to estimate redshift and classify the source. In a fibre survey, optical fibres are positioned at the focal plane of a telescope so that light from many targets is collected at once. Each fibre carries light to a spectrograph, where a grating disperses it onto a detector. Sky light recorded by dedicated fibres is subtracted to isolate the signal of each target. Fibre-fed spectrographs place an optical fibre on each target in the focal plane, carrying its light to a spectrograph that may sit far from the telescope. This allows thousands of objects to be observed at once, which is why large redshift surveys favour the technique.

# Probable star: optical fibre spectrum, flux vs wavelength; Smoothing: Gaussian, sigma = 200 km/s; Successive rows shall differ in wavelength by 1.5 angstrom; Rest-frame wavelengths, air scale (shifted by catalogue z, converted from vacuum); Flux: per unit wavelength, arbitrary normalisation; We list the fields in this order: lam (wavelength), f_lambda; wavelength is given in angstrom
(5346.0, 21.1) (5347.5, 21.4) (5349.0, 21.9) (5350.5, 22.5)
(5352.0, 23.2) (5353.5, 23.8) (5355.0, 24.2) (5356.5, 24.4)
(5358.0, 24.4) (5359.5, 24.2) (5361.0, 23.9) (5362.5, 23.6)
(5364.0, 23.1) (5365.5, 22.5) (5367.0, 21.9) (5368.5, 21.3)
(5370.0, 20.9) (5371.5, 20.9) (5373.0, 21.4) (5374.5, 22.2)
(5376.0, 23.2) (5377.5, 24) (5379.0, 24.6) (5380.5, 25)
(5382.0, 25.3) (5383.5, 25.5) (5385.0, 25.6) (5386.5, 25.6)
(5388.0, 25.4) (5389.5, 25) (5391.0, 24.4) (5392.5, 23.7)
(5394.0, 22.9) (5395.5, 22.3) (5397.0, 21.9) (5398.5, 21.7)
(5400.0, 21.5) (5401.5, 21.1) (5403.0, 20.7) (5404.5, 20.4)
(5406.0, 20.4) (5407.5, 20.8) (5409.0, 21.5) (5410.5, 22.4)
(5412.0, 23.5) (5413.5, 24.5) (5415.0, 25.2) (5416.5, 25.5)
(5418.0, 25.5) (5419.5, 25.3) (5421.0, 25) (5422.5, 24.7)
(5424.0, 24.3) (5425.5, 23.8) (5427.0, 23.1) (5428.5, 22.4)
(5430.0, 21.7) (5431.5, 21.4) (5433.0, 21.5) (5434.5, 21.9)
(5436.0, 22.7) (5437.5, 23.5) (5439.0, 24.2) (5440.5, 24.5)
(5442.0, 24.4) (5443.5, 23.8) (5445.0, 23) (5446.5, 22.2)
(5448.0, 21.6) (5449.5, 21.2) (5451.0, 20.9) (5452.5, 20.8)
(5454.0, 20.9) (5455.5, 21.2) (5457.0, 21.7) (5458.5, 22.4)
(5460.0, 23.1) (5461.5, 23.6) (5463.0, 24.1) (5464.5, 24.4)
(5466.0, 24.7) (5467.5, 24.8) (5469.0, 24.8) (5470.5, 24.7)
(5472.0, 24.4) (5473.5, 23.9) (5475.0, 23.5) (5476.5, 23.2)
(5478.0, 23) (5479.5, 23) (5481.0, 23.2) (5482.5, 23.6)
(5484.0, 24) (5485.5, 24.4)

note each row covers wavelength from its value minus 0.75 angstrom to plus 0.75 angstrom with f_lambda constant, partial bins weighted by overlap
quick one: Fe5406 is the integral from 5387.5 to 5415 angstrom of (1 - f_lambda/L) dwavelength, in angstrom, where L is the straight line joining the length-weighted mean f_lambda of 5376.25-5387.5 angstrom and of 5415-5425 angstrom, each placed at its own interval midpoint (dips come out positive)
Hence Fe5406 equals 2.77 angstrom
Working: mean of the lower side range 25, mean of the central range 22.5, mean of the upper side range 25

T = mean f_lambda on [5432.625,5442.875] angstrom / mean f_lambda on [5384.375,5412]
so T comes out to 1.0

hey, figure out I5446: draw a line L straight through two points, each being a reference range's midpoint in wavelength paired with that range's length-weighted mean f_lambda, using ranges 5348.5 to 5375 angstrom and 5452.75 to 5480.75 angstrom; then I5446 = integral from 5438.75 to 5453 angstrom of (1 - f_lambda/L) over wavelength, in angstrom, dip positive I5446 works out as 0.4 angstrom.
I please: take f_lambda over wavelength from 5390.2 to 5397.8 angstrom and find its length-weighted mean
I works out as 23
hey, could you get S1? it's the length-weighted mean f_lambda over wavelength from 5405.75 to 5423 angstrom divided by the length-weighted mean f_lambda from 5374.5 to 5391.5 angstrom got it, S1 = 0.96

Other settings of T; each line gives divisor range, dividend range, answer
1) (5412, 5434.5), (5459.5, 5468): 1.01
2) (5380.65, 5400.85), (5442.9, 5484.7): 0.96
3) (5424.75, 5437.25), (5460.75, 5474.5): 1.09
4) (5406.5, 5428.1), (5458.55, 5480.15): 1.00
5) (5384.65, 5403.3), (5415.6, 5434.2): 1.02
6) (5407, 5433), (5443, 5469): 0.96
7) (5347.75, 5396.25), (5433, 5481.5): 0.98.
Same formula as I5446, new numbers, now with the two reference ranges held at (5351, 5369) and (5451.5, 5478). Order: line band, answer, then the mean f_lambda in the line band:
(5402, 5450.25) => 0.64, 23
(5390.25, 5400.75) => 0.33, 22.6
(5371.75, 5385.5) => -0.34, 23.9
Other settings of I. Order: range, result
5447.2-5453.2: 21.1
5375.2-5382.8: 24.4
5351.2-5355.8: 23.7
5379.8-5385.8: 25.4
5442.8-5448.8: 22.6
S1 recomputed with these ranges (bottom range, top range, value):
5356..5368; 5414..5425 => 1.07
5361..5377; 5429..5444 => 1.03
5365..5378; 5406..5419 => 1.07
